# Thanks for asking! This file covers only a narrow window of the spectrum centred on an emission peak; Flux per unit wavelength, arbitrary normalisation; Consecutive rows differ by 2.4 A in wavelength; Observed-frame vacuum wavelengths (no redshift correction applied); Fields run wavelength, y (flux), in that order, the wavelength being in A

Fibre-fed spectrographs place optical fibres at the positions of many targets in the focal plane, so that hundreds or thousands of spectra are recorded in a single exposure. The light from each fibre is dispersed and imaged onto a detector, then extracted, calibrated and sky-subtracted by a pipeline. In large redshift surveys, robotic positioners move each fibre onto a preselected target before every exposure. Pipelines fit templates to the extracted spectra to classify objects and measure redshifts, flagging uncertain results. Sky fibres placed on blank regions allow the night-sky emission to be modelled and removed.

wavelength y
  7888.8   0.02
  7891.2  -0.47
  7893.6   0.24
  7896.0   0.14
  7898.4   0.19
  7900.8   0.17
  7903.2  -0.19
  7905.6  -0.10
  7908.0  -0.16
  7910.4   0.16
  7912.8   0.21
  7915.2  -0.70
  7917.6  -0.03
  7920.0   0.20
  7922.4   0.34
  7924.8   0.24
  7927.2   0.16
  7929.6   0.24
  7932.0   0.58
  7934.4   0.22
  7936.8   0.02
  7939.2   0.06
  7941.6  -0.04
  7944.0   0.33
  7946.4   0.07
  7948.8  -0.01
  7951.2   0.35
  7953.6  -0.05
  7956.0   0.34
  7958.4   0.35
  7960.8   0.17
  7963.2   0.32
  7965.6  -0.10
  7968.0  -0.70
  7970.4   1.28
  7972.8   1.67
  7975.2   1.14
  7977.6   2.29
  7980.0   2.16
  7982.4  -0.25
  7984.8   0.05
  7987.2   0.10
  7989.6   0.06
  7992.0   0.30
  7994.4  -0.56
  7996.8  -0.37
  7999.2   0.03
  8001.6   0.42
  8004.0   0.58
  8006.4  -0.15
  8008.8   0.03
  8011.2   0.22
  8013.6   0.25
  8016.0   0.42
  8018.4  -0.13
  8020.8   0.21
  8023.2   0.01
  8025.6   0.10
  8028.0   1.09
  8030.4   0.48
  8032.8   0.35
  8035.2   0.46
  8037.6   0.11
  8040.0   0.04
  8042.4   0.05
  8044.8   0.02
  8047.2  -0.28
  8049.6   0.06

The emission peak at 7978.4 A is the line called [O II] 3727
